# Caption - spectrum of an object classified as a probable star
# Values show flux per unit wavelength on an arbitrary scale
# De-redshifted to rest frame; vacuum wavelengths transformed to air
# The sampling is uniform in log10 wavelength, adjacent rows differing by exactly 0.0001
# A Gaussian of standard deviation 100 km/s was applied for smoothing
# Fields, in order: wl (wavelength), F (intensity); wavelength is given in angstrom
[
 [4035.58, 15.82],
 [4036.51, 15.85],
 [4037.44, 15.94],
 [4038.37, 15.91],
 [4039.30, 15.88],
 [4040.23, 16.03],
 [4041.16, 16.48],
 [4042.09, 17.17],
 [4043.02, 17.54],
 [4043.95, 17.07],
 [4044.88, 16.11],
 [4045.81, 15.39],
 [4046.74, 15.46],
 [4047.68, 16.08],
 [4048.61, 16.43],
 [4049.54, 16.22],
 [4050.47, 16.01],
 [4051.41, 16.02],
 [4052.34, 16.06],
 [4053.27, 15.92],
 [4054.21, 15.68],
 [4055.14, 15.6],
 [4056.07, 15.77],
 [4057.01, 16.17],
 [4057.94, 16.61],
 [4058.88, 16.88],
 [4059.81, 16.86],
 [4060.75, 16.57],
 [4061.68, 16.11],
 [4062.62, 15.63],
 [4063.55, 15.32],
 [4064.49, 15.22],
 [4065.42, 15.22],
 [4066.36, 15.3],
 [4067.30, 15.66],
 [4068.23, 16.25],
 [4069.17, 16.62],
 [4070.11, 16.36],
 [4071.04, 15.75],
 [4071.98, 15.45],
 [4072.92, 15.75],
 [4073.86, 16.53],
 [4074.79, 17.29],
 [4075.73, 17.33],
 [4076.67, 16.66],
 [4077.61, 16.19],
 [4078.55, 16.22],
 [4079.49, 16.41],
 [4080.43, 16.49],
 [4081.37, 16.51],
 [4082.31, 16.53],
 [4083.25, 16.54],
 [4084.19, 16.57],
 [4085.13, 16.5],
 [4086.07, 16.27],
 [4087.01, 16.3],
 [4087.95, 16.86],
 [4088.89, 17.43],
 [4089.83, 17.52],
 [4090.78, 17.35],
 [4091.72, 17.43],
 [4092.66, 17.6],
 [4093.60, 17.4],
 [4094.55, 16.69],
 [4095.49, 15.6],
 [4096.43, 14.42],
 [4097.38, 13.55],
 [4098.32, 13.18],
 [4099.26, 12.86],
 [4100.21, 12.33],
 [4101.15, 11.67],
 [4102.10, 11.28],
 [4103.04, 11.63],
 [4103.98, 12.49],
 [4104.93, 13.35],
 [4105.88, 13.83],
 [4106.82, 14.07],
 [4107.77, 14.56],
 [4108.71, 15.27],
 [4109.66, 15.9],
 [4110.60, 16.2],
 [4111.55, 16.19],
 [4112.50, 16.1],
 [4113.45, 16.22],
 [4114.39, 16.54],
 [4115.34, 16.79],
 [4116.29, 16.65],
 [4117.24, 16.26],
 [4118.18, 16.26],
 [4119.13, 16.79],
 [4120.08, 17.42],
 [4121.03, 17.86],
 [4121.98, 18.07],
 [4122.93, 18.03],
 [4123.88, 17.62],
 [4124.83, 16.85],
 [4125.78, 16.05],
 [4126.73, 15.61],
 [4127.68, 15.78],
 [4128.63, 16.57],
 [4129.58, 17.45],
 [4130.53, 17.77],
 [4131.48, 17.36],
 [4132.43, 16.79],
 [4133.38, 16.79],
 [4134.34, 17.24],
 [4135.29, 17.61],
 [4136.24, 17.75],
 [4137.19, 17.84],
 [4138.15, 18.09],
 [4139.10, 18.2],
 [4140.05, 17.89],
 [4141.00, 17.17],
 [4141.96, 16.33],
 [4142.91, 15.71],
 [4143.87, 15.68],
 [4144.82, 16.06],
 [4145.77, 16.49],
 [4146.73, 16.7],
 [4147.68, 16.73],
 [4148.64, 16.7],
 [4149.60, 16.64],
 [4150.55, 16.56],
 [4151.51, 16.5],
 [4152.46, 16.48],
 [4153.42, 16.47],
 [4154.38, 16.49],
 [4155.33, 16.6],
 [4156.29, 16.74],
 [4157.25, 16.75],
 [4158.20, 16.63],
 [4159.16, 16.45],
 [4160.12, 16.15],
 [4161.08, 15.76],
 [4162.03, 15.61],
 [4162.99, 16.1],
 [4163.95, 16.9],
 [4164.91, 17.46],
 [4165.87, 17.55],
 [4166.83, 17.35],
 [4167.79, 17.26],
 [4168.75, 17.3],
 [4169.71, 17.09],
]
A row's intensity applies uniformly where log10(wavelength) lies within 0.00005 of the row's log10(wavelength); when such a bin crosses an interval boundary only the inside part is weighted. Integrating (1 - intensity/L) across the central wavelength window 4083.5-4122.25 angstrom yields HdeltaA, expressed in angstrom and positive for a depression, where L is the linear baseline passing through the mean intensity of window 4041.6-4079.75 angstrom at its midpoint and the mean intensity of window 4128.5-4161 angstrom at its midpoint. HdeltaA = 2.3 angstrom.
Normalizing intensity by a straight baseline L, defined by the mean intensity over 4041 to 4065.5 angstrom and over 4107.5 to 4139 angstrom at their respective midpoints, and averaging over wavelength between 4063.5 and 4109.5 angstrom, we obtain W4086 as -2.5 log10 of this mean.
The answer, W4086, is 0.07 mag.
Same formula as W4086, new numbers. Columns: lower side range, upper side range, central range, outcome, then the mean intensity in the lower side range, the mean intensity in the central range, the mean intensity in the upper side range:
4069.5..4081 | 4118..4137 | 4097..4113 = 0.213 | 16.4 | 13.8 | 17.1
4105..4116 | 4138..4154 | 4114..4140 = -0.069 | 15.5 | 17.1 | 16.7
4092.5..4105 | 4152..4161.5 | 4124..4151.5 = -0.088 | 13.8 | 16.9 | 16.4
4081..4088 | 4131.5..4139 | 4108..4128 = 0.036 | 16.5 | 16.6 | 17.5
